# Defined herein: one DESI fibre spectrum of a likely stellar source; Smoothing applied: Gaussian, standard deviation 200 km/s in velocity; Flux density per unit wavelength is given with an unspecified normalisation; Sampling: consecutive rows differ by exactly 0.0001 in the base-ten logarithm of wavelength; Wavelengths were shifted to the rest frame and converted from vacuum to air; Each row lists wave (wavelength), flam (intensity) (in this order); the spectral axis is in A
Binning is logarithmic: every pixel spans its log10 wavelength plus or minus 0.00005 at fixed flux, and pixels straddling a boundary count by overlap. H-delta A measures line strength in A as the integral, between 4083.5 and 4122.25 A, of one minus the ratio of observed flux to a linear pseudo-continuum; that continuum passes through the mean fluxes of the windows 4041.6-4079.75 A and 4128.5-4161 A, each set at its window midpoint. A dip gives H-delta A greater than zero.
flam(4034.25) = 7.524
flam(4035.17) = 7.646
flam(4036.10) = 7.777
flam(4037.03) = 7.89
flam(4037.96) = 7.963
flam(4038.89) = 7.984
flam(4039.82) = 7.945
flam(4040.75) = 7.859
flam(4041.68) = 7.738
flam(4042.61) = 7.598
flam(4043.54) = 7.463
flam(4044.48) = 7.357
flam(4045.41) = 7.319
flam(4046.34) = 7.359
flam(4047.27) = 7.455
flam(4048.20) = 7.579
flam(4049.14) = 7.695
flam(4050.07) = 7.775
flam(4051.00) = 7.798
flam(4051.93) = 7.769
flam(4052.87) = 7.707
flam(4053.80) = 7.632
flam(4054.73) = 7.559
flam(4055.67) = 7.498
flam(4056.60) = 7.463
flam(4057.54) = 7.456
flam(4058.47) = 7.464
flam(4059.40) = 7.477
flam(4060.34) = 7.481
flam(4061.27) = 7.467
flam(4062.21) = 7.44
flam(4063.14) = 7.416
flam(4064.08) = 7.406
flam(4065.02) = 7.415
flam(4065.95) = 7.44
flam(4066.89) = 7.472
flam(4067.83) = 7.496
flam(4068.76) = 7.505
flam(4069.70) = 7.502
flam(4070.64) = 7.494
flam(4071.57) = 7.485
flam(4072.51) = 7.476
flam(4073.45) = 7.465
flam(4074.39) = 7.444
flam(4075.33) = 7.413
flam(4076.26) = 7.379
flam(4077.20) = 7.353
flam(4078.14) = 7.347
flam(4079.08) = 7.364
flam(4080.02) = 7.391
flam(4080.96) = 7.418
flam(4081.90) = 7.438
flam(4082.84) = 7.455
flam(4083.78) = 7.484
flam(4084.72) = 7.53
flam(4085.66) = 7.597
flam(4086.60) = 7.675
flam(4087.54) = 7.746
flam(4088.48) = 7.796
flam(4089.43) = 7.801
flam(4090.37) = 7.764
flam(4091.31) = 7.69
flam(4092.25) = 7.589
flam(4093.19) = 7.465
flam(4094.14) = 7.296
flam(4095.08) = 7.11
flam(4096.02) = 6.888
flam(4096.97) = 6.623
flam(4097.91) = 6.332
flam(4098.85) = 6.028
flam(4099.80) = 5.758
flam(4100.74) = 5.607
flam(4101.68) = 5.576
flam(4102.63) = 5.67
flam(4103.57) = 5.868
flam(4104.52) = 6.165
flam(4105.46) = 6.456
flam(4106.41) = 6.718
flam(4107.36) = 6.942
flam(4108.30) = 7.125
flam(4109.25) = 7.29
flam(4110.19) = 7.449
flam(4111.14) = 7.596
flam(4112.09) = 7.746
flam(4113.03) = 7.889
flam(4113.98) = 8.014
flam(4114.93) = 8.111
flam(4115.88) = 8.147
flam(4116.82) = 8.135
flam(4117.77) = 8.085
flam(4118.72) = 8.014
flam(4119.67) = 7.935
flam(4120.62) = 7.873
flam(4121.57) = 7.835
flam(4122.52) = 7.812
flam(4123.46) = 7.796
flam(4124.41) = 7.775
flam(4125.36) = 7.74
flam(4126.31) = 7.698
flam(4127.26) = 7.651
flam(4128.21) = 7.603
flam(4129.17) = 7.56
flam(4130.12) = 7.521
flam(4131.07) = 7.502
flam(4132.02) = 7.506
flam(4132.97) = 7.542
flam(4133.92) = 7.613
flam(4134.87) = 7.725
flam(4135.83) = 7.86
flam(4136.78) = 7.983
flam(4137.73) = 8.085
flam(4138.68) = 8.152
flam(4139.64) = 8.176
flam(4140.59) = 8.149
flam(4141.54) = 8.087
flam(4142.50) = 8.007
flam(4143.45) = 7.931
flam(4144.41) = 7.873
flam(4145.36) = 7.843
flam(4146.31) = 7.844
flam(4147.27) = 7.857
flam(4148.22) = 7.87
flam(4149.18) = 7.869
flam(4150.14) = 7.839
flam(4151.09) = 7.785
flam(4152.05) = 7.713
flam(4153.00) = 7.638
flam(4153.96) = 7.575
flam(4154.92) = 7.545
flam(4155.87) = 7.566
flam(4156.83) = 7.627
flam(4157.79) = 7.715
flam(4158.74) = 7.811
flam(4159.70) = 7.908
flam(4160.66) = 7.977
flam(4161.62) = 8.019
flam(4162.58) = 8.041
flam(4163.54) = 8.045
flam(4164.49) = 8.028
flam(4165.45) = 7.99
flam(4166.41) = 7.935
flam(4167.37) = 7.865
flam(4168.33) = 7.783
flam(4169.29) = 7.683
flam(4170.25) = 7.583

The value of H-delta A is 2.11 A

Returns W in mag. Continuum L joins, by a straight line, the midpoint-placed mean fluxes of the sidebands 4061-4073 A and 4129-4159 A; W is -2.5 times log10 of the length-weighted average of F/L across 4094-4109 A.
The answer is 0.19 mag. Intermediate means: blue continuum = 7.46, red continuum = 7.8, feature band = 6.38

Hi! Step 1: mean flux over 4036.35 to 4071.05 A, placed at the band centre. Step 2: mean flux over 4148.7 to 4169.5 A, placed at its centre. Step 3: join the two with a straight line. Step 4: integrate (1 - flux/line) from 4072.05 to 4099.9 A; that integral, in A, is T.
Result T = 1.2 A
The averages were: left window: 7.58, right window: 7.82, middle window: 7.32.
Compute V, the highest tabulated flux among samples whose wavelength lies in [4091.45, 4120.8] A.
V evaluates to 8.147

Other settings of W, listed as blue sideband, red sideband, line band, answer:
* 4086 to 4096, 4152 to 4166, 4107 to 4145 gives -0.01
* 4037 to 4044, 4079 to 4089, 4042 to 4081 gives 0.03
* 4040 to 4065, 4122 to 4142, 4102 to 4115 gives 0.10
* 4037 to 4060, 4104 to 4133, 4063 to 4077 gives 0.02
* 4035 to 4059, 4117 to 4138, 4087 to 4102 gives 0.11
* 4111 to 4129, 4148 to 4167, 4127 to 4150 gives 0.00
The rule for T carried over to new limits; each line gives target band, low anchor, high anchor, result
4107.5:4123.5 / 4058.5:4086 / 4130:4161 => -0.3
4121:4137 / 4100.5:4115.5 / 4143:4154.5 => -0.7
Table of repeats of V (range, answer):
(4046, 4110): 7.801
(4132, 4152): 8.176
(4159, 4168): 8.045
